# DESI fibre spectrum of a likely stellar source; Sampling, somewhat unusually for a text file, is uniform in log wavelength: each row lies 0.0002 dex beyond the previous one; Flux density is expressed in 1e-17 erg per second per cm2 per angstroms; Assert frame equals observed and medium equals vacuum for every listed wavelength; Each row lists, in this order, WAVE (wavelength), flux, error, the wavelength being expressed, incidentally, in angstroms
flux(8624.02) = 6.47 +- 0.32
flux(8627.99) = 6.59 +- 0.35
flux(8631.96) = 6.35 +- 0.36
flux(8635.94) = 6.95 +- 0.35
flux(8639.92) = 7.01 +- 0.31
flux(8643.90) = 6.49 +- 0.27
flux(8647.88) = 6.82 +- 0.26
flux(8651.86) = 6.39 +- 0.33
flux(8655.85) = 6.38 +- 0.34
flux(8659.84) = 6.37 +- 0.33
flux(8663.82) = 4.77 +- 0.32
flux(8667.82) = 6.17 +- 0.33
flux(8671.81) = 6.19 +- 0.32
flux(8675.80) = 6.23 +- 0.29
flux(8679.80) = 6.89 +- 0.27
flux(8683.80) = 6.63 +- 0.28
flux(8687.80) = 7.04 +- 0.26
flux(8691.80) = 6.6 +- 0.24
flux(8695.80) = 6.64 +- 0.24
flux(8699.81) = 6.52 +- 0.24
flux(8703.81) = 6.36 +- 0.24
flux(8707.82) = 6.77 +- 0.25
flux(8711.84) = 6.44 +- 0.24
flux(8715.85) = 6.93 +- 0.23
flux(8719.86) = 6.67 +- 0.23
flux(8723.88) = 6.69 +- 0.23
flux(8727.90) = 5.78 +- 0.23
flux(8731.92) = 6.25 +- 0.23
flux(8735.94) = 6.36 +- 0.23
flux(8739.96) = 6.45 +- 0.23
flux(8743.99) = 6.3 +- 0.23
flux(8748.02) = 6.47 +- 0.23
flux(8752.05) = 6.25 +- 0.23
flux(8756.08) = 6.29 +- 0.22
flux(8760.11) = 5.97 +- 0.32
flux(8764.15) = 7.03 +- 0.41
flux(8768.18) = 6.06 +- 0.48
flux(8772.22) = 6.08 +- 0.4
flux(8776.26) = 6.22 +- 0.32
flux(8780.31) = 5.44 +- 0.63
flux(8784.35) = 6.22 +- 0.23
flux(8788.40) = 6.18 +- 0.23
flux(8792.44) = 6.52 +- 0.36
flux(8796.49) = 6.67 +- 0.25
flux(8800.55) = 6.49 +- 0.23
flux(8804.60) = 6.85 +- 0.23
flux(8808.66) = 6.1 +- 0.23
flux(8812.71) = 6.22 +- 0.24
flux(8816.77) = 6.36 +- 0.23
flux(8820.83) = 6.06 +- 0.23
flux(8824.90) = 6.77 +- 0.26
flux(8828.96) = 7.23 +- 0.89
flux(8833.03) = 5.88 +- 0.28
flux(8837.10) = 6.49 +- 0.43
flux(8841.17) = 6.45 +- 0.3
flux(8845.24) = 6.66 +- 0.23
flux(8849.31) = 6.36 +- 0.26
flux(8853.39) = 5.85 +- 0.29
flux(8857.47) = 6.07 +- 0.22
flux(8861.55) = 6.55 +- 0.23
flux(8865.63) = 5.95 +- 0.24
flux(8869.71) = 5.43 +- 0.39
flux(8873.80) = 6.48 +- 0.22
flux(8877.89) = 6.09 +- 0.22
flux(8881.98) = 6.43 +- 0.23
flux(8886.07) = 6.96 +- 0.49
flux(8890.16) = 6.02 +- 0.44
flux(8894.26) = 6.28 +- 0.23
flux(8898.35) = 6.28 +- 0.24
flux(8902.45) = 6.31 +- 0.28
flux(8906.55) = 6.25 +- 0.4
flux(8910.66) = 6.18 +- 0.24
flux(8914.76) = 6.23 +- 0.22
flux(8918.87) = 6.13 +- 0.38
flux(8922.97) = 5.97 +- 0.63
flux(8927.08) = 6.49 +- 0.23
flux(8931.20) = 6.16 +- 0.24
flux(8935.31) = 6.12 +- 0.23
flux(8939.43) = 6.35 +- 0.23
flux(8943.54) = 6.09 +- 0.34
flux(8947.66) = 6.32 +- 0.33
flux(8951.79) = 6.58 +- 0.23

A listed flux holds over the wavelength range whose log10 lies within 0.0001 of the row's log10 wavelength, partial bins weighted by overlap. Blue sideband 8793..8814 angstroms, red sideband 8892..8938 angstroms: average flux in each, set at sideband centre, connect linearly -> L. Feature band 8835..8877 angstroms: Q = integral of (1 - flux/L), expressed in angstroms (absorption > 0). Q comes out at 0.9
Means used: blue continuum 6.48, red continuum 6.22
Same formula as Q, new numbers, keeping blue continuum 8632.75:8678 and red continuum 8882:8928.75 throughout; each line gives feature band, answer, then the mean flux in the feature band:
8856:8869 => 0.4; 6.12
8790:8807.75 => -0.8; 6.59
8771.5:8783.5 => 0.7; 5.92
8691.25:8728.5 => -1.4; 6.57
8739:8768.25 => -0.2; 6.37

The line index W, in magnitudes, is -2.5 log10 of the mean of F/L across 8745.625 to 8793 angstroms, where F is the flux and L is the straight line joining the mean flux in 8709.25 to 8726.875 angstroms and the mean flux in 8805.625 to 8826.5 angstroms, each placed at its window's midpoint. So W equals 0.04 mag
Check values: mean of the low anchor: 6.63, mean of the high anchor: 6.32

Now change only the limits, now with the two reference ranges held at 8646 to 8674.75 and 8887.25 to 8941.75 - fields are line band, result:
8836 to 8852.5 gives -0.04 mag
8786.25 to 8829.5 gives -0.05 mag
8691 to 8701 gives -0.07 mag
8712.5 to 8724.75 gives -0.10 mag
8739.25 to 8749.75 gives -0.04 mag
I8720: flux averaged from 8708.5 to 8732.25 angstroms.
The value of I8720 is 6.49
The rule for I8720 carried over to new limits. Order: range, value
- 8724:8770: 6.31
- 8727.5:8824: 6.29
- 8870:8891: 6.34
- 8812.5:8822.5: 6.22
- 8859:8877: 6.1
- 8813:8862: 6.38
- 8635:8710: 6.48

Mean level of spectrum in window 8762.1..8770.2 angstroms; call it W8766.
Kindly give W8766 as 6.54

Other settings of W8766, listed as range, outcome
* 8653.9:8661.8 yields 6.37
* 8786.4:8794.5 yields 6.36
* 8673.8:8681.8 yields 6.56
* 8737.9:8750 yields 6.4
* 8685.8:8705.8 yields 6.63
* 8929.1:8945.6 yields 6.18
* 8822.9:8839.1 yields 6.59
